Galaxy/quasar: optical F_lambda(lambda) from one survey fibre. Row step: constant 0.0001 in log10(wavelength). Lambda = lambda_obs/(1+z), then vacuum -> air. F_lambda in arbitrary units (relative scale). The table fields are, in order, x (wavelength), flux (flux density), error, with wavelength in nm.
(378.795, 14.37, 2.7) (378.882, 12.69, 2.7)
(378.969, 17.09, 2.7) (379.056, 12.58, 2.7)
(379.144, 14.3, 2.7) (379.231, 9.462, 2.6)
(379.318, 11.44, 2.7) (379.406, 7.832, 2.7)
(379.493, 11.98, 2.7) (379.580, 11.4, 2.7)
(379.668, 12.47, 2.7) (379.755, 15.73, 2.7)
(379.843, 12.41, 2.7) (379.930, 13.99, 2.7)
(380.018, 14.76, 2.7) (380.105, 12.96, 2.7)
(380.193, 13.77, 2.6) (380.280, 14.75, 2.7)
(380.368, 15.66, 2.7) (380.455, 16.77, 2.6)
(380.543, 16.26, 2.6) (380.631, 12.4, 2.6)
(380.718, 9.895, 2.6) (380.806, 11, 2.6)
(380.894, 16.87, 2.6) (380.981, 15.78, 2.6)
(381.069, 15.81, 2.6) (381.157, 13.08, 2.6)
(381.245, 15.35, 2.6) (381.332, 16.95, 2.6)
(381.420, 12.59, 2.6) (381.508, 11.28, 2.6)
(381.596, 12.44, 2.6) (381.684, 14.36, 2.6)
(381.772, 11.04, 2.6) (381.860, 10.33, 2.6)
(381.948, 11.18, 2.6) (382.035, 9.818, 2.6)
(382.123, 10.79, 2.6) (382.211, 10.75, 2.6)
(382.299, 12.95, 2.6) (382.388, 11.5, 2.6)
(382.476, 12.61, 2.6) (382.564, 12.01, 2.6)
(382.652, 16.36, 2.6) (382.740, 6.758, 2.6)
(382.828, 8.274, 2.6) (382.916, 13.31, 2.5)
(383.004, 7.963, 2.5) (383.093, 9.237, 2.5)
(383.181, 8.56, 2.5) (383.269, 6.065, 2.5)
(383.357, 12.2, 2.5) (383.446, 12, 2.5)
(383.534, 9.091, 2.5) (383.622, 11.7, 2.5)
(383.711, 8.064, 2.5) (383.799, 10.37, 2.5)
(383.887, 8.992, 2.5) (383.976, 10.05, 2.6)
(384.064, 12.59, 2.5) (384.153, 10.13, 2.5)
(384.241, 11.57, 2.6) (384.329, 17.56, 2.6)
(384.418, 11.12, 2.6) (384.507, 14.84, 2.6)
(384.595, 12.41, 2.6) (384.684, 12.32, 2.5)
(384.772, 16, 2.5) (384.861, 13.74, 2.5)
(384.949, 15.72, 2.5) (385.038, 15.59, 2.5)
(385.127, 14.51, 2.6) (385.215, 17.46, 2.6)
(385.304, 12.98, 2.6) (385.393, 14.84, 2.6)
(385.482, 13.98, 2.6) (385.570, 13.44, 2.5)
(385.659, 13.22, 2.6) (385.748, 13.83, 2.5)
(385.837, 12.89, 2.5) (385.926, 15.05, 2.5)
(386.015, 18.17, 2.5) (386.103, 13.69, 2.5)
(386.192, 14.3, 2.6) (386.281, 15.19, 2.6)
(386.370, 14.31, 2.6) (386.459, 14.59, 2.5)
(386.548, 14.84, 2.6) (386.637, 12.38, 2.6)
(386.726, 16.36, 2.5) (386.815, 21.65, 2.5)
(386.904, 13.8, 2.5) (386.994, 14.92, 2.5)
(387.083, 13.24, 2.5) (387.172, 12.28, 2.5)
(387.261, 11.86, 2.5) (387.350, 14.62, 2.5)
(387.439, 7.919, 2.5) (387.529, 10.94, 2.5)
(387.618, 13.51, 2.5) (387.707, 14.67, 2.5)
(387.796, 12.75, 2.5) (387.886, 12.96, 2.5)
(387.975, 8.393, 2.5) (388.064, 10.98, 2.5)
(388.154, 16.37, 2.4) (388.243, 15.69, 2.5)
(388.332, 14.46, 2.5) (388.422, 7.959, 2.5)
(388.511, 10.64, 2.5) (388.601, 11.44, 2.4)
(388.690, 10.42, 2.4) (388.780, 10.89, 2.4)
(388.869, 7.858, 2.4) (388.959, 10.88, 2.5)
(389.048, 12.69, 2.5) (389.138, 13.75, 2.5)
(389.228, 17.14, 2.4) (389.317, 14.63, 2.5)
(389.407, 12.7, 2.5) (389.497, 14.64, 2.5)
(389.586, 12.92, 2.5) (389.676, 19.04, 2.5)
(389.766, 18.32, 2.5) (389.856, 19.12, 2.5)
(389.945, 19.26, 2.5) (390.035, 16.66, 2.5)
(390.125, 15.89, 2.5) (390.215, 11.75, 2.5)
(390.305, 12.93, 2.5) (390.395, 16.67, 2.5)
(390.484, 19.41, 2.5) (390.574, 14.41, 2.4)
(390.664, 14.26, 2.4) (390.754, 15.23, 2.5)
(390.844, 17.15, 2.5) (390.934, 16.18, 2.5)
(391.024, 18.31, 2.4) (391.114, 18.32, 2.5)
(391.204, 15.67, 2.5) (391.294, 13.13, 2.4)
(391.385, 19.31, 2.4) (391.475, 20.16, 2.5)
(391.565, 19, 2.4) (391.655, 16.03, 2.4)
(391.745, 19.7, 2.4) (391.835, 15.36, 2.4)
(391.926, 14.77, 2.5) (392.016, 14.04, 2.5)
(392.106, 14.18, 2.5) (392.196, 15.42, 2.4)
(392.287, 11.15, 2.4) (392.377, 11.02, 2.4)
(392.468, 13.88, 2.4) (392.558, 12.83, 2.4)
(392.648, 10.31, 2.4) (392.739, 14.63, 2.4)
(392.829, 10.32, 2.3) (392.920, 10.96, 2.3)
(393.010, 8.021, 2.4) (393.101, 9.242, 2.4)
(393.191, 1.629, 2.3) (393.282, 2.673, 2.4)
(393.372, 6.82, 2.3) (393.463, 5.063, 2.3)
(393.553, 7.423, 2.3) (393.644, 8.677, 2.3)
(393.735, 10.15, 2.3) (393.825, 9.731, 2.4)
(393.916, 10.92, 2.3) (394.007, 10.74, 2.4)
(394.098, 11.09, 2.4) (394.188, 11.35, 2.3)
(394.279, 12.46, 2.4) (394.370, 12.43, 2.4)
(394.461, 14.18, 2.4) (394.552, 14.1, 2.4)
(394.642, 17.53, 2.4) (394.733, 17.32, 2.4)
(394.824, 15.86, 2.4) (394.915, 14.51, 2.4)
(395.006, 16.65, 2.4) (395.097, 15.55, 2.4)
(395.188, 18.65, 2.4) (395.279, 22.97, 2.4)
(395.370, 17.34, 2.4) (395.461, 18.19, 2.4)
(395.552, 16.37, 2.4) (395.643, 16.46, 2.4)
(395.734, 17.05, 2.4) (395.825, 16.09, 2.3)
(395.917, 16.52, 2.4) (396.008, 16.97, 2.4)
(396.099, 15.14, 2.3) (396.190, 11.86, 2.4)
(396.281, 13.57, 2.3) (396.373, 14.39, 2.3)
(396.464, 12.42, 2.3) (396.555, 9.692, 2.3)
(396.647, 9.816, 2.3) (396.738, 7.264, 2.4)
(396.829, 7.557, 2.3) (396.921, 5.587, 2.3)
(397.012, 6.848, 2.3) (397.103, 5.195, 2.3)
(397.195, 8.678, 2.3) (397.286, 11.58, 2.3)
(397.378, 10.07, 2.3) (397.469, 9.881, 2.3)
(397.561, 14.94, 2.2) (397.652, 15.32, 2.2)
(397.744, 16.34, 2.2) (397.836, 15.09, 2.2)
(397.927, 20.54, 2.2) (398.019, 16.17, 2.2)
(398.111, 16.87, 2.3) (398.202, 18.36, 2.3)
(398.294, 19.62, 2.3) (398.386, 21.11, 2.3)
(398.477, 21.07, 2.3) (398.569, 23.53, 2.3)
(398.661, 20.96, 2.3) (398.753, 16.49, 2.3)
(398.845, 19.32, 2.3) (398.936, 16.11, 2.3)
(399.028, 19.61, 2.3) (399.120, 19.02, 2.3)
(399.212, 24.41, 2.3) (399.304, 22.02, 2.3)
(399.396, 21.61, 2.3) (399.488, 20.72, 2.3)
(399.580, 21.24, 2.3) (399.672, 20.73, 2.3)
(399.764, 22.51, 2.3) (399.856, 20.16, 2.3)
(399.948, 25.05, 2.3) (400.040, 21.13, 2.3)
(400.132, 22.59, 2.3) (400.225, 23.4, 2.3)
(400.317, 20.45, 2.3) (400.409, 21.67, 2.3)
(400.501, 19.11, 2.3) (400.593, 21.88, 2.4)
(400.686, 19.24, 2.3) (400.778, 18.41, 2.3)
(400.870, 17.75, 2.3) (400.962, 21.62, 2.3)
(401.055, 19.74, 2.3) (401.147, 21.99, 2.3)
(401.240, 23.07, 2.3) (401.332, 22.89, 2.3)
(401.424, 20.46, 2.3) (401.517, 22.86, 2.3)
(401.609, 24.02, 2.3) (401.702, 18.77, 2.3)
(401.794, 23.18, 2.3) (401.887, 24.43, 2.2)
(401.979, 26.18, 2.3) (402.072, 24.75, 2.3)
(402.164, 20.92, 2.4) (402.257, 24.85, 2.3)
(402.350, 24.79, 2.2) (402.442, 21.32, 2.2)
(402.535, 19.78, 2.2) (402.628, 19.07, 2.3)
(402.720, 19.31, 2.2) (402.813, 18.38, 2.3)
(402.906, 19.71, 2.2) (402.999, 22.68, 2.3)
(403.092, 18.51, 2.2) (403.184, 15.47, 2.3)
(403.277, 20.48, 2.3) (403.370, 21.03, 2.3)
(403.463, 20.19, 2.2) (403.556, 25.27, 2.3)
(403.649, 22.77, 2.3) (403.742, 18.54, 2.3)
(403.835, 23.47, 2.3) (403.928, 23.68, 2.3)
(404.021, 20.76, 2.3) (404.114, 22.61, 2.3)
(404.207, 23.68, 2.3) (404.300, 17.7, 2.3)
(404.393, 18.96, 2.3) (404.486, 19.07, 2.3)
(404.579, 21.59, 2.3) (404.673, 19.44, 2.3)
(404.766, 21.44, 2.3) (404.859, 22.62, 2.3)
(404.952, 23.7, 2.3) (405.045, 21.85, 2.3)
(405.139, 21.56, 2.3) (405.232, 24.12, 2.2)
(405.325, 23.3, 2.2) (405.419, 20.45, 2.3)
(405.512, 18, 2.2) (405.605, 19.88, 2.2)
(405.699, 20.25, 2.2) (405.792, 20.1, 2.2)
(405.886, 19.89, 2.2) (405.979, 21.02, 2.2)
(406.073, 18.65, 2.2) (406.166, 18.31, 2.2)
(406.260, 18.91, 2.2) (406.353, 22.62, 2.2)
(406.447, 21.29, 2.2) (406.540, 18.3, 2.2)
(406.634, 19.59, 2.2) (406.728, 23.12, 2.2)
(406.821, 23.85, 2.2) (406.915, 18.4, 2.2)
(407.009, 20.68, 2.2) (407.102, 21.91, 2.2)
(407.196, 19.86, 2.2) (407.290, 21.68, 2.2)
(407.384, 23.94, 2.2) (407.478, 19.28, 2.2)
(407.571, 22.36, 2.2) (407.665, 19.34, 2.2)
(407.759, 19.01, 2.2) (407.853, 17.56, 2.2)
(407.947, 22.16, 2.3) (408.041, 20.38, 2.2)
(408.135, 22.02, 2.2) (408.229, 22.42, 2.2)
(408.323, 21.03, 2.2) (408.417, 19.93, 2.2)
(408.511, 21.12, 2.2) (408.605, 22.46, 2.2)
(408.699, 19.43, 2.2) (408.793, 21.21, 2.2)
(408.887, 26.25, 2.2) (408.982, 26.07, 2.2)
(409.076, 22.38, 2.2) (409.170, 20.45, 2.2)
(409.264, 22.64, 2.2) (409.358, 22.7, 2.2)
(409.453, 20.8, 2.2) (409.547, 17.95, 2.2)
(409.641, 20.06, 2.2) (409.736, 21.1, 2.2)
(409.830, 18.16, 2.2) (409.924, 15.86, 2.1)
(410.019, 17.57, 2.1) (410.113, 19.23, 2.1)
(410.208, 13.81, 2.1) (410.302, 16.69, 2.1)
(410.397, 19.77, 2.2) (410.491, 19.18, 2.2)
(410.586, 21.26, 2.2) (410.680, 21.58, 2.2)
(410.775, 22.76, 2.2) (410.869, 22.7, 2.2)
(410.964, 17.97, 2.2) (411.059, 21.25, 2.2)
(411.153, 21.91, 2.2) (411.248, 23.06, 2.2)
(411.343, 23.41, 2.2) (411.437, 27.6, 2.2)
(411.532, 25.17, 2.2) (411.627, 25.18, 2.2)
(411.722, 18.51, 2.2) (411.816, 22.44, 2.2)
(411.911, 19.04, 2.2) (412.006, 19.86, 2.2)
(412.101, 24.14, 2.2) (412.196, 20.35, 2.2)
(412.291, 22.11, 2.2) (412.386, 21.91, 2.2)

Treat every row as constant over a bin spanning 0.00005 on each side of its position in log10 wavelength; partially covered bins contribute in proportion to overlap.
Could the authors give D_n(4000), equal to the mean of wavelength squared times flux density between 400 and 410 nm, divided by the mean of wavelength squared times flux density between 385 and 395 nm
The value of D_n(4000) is 1.67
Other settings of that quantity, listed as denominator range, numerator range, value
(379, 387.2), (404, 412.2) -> 1.83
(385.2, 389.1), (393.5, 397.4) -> 1.02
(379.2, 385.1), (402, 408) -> 1.91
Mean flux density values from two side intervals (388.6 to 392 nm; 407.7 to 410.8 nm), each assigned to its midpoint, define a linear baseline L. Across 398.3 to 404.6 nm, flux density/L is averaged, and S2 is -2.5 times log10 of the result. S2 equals -0.15 mag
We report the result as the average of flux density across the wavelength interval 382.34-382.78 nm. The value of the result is 11.9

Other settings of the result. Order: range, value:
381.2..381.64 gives 13.7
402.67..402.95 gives 19.1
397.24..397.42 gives 10.8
